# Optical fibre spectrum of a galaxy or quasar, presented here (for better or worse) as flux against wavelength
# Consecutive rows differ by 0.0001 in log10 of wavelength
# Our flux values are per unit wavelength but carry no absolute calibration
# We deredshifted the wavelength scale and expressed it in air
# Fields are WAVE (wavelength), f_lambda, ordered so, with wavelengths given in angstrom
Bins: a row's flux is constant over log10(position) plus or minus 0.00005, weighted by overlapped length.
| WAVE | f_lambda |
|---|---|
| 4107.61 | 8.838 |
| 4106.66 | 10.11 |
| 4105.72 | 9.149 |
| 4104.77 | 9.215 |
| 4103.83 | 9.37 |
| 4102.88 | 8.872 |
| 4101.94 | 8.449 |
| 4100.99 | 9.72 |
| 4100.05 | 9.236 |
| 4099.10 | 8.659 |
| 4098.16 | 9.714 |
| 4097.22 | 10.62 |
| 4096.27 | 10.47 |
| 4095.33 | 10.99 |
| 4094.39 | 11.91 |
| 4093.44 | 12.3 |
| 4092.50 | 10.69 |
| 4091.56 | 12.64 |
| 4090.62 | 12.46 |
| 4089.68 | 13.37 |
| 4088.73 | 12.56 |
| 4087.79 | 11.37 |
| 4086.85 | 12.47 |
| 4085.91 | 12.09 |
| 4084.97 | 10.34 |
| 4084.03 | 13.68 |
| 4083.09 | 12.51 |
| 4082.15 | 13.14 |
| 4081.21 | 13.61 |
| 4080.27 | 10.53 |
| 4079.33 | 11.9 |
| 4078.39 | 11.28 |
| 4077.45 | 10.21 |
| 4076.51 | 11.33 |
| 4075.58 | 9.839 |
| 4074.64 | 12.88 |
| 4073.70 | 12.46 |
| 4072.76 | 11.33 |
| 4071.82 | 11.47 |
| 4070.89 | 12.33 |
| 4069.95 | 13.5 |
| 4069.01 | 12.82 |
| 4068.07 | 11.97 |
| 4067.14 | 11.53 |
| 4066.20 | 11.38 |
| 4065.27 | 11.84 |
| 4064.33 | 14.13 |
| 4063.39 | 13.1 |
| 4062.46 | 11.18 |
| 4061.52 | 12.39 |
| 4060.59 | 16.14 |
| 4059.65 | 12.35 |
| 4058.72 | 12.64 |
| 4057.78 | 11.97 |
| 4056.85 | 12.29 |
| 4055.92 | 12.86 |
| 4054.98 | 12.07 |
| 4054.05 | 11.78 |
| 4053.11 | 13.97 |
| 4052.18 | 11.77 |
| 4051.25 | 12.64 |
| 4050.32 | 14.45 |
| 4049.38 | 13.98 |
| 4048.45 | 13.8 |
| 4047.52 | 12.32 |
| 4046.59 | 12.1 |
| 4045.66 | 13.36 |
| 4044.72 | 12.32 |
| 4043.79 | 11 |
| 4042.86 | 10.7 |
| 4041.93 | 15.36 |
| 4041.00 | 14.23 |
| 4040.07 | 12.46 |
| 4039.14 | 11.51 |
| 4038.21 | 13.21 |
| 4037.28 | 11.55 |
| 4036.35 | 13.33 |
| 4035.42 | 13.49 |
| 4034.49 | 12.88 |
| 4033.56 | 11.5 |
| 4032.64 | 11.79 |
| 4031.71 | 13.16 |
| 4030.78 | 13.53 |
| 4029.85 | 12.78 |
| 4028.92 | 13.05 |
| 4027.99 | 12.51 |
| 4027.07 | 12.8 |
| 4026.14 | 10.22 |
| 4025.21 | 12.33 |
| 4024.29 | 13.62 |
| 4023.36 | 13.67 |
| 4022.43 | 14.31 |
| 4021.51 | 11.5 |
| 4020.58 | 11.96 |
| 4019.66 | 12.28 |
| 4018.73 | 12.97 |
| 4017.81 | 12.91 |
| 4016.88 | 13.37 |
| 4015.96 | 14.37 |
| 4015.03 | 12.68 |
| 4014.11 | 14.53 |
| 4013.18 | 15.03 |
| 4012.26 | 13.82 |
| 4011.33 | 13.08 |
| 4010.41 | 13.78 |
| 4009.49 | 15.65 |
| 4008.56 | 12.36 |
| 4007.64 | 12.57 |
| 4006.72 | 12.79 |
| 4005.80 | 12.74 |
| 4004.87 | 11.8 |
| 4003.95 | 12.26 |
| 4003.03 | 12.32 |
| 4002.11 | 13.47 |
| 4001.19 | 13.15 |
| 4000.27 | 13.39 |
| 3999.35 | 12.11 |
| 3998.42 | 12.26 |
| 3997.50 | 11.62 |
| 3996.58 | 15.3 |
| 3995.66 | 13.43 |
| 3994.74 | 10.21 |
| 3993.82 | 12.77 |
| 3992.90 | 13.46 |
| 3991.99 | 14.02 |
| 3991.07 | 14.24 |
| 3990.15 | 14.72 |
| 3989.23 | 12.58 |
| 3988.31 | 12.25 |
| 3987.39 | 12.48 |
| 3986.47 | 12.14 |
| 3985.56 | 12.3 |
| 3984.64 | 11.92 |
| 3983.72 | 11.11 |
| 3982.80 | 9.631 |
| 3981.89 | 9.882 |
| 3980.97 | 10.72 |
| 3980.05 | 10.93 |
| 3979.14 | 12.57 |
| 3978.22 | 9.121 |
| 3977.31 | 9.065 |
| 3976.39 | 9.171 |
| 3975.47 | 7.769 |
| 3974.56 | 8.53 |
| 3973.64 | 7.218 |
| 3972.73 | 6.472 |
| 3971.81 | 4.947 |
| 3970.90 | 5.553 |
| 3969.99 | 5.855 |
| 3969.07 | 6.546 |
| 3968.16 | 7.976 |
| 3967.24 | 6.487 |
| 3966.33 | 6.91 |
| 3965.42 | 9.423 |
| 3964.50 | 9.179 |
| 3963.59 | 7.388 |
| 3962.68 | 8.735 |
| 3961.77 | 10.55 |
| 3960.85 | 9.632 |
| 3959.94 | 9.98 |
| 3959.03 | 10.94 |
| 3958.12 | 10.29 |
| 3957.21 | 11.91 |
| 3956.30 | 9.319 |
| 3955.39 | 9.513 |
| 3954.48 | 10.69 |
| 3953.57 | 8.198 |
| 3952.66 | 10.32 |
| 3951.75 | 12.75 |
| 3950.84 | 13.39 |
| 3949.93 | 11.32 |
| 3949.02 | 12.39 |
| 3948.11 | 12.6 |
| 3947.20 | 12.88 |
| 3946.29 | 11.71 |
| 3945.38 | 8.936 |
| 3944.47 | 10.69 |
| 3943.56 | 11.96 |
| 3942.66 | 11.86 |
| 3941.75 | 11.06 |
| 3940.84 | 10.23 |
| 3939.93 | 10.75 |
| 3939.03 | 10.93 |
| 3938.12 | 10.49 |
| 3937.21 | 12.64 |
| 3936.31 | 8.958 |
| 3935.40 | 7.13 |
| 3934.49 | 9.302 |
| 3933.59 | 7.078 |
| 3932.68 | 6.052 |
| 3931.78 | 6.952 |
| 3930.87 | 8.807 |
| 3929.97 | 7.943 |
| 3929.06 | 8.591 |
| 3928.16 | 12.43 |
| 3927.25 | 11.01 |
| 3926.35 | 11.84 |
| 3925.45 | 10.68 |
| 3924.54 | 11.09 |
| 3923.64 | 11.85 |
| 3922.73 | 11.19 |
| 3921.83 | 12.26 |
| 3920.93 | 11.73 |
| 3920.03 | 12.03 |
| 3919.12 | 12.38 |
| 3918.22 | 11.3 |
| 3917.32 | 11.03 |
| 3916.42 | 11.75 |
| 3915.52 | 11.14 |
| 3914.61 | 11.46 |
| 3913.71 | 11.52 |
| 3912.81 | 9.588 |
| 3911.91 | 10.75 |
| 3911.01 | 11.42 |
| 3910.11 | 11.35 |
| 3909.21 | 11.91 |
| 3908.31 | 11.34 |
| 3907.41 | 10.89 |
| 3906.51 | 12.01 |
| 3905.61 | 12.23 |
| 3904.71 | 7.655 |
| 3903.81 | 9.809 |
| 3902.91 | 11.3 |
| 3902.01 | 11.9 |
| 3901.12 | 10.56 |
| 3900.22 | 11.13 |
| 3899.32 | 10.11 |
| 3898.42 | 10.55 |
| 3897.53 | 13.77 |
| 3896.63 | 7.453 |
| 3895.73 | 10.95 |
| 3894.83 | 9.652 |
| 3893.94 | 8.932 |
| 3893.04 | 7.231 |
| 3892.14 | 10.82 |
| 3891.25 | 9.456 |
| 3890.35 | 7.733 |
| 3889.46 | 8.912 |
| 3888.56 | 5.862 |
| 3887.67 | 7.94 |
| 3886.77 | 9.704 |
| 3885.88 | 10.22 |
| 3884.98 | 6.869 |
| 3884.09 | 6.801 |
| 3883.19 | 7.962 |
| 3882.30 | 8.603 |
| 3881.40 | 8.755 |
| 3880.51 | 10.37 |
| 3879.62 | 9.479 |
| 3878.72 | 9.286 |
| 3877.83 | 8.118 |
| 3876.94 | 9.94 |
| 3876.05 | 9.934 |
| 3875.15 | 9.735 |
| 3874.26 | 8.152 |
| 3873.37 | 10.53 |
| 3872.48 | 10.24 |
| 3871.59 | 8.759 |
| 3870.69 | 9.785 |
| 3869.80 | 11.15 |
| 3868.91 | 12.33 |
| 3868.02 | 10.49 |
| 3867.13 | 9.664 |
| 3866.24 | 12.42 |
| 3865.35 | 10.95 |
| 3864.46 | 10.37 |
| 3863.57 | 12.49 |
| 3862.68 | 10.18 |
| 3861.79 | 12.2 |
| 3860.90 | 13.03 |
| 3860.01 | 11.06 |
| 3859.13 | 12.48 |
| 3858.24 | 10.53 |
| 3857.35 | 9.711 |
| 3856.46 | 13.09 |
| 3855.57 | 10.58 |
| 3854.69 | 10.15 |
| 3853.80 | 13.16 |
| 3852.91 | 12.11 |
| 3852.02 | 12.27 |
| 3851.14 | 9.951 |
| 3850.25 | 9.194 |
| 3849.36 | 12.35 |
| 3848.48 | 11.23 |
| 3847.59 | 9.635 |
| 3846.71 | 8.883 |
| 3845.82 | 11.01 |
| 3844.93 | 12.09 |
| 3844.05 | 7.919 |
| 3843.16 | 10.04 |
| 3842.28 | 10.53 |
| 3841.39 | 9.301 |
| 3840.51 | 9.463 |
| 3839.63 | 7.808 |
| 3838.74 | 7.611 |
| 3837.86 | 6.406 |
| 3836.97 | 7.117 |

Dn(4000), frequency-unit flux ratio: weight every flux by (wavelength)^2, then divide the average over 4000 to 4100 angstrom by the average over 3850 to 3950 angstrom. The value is 1.3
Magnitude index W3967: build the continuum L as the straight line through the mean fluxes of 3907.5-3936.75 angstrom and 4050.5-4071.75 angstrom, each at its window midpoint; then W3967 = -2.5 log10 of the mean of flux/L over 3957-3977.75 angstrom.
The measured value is 0.33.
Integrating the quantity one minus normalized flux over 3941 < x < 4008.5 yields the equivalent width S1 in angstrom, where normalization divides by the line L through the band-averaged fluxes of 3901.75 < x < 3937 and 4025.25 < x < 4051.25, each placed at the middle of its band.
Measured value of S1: 4.5 angstrom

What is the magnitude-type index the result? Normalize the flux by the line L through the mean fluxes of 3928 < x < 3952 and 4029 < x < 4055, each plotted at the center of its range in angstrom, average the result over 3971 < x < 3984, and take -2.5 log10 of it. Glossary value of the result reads 0.246 mag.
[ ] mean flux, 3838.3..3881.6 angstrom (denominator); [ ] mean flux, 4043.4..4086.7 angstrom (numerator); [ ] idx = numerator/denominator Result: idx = 1.2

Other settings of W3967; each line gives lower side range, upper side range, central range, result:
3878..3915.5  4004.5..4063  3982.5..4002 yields -0.06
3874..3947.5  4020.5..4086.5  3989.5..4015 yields -0.14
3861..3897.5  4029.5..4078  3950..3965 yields 0.07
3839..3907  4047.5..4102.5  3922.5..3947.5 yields 0.06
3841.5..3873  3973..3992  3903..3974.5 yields 0.09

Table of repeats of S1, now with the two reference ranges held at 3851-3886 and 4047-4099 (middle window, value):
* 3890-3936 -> 1.6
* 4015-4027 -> -1.1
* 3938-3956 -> -0.1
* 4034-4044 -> -0.7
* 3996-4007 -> -1.2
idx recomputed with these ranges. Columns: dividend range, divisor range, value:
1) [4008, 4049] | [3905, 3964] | 1.21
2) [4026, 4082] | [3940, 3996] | 1.21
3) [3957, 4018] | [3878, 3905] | 1.20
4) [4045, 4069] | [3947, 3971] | 1.31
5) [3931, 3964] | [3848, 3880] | 0.95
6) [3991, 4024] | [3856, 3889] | 1.31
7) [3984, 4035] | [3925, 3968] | 1.29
